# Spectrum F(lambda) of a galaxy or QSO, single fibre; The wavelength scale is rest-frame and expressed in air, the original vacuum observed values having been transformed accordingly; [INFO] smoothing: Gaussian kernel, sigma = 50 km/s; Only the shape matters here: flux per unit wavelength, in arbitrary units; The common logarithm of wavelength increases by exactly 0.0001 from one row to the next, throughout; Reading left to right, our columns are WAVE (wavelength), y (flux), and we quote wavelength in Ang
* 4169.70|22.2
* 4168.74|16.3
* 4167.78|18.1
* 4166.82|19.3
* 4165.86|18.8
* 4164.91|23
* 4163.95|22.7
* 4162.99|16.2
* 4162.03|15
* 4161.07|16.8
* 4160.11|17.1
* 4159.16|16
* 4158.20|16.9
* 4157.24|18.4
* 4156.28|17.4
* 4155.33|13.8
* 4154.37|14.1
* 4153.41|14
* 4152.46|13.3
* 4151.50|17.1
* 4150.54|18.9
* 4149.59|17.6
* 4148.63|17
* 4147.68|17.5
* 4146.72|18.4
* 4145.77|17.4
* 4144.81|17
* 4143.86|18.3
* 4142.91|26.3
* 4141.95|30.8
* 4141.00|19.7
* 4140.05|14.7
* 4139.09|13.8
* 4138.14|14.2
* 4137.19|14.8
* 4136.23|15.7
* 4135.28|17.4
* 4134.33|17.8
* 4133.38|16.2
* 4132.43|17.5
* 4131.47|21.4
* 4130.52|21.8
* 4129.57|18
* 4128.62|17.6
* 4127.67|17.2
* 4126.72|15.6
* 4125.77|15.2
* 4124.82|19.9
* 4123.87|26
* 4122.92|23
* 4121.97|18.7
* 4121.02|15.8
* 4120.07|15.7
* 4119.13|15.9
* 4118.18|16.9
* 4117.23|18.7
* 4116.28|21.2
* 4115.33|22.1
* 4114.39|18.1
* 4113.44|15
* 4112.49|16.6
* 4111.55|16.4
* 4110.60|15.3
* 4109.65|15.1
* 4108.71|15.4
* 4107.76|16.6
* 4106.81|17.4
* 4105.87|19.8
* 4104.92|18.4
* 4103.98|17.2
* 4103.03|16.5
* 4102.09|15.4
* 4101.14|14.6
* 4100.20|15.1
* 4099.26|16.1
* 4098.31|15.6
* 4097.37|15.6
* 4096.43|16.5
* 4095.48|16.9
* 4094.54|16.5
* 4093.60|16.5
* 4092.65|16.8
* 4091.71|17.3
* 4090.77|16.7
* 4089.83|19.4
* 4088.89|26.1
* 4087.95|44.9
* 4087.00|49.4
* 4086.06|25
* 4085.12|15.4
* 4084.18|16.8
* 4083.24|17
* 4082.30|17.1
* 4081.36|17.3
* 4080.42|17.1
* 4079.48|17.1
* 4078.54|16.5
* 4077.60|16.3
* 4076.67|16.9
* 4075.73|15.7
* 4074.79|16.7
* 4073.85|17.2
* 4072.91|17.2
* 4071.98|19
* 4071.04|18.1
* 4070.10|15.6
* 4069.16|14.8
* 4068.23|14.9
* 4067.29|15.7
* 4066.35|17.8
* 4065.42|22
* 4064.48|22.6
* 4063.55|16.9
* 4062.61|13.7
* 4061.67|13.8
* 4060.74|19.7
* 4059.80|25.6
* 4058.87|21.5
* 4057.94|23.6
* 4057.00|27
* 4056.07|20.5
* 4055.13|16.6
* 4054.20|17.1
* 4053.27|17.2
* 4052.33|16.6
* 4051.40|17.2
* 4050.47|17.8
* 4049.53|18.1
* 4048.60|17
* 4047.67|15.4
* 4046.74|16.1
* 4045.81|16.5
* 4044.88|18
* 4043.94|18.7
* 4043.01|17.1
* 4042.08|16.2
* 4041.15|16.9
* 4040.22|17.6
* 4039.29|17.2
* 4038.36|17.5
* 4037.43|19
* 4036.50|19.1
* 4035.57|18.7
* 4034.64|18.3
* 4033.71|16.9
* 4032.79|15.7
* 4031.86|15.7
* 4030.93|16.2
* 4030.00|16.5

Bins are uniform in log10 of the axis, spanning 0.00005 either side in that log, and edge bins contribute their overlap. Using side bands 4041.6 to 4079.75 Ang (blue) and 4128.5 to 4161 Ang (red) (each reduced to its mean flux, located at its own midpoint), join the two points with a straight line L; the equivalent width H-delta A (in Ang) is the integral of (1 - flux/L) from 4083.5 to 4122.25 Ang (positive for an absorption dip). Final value -2.3 Ang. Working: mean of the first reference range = 17.9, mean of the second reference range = 17.6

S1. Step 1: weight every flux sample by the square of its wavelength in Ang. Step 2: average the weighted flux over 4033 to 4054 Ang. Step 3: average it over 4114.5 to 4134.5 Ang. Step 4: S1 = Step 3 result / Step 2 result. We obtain 1.1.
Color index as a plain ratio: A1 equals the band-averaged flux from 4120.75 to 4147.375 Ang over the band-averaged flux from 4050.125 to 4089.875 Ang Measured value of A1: 0.9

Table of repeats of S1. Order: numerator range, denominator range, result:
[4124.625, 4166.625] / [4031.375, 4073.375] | 1.03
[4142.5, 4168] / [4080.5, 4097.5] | 0.86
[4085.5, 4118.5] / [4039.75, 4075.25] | 1.09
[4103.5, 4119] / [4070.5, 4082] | 1.04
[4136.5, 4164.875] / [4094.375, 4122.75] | 1.06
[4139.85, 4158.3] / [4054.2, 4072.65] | 1.00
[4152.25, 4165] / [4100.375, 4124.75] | 0.96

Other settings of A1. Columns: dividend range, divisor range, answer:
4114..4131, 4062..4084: 1.10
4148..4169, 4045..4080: 0.96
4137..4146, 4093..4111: 1.15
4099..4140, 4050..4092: 0.89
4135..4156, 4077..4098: 0.85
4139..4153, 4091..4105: 1.14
